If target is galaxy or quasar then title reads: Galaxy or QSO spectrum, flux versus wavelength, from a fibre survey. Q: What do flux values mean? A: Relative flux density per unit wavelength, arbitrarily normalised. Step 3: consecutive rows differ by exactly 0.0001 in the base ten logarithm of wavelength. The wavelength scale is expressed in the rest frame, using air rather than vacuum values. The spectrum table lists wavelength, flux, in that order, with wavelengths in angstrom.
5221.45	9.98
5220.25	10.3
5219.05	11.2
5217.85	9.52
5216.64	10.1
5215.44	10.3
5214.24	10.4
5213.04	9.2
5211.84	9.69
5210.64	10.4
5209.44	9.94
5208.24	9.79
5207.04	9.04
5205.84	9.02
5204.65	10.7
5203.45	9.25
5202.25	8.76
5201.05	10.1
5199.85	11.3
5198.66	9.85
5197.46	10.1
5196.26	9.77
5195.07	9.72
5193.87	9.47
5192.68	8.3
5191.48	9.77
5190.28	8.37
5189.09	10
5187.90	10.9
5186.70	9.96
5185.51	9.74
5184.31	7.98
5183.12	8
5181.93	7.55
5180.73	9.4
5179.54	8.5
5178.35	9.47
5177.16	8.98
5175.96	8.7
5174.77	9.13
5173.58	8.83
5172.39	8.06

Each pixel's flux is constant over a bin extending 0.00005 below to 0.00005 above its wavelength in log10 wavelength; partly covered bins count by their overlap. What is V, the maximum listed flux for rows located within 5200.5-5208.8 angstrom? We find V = 10.7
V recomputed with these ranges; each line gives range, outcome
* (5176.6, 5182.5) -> 9.47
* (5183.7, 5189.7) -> 10.9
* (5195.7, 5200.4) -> 11.3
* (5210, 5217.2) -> 10.4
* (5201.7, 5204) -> 9.25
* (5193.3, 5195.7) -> 9.72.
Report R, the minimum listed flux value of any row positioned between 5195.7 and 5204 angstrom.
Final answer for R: 8.76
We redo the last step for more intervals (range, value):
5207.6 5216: 9.2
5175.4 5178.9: 8.7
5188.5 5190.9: 8.37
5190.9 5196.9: 8.3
